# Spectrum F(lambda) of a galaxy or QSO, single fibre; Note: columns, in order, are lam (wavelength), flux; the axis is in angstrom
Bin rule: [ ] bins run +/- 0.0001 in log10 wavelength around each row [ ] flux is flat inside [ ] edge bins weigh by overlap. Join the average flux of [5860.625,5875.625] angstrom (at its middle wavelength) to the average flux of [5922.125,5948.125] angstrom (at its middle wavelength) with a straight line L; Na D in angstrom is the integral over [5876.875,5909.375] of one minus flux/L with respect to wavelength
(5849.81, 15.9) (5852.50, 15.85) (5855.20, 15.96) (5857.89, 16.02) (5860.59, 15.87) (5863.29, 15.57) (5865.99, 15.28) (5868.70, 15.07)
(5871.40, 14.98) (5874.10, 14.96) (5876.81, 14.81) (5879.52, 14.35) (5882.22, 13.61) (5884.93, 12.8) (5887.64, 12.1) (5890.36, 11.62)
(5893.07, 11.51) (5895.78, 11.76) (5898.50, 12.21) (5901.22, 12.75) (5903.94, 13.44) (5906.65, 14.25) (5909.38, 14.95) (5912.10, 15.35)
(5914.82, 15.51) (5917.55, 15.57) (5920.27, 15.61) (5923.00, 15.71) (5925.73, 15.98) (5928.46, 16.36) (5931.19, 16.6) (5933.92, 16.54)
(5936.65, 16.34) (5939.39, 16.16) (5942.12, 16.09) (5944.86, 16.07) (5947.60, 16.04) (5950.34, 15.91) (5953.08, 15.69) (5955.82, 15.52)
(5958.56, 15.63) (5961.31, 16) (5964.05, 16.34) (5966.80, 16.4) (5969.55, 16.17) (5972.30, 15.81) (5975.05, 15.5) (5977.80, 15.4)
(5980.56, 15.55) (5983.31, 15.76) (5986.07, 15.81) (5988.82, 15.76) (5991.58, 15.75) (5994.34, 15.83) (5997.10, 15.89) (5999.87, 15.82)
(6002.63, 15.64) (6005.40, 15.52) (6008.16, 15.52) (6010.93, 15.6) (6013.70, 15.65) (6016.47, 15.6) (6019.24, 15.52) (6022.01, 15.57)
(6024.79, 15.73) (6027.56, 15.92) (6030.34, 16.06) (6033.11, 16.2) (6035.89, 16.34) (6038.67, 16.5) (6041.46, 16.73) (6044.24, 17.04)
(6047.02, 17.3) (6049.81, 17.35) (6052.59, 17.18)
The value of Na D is 5.5 angstrom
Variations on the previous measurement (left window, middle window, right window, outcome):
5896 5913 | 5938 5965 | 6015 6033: -2.7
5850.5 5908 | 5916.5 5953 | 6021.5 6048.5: -2.9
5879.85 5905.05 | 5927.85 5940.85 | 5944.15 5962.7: -1.4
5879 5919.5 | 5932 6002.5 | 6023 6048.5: -4.7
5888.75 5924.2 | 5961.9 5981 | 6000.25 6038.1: -1.2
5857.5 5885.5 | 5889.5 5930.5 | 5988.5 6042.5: 2.4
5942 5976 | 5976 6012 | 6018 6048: 0.9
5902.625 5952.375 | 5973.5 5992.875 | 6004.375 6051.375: 0.4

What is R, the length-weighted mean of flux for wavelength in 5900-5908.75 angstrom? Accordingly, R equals 13.6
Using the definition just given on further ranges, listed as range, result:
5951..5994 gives 15.8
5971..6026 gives 15.7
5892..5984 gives 15.3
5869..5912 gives 13.4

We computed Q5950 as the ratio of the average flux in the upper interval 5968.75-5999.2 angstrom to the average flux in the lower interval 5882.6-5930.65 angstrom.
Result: 1.12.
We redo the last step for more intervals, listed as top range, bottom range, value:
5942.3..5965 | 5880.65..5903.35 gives 1.29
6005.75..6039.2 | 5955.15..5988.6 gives 1.00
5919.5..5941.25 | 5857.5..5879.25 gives 1.06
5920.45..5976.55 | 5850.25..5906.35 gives 1.14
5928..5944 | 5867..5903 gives 1.23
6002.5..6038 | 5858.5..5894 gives 1.12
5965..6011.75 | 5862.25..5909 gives 1.16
